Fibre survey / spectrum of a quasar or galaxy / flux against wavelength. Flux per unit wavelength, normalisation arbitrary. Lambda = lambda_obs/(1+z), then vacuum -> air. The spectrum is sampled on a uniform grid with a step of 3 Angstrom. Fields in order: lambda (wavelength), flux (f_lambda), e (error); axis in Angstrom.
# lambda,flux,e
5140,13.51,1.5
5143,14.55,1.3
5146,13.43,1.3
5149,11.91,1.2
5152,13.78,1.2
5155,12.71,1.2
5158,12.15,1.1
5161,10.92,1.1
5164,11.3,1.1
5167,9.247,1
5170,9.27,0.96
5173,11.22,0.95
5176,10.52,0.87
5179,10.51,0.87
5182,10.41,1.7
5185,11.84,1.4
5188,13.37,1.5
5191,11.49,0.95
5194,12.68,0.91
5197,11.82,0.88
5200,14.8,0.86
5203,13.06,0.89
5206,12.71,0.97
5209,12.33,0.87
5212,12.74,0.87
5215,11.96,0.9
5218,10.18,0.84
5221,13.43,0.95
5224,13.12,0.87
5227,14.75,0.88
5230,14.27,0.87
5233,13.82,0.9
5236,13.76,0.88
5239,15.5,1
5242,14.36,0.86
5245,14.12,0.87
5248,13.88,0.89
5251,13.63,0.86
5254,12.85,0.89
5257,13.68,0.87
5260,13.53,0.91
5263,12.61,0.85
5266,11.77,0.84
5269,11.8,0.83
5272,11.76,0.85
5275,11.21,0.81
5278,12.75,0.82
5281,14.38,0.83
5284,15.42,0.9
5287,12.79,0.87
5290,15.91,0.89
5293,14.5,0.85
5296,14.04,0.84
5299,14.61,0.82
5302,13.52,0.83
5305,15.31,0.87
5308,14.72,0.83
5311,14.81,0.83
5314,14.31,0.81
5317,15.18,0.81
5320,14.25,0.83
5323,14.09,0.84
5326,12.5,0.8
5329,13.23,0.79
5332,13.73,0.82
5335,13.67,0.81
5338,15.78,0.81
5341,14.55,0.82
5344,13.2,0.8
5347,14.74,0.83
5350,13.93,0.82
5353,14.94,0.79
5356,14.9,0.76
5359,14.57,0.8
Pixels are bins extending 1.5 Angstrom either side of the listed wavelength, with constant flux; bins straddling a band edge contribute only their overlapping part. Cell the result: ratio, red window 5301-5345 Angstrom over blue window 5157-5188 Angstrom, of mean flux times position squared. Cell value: 1.39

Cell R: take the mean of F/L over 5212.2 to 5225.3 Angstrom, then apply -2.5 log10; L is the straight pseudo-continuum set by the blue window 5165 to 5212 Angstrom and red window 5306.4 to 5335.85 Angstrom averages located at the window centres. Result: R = 0.00 mag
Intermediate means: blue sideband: 11.7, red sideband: 14.1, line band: 12.2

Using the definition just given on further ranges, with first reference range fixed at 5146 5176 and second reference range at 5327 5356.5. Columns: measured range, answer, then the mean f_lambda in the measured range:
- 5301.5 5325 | -0.06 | 14.5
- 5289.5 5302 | -0.08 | 14.5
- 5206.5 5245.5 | -0.08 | 13.4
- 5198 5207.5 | -0.11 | 13.4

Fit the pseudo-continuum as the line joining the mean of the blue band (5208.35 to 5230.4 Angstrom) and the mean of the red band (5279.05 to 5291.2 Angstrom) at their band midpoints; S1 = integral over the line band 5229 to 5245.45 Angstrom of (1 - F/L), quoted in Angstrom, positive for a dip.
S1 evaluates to -1.3 Angstrom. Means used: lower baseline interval 12.8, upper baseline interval 14.5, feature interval 14.3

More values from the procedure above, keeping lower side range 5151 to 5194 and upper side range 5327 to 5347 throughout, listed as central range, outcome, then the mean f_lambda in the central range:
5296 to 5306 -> -0.68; 14.4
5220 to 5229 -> -1.18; 13.8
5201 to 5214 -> -0.91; 12.8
